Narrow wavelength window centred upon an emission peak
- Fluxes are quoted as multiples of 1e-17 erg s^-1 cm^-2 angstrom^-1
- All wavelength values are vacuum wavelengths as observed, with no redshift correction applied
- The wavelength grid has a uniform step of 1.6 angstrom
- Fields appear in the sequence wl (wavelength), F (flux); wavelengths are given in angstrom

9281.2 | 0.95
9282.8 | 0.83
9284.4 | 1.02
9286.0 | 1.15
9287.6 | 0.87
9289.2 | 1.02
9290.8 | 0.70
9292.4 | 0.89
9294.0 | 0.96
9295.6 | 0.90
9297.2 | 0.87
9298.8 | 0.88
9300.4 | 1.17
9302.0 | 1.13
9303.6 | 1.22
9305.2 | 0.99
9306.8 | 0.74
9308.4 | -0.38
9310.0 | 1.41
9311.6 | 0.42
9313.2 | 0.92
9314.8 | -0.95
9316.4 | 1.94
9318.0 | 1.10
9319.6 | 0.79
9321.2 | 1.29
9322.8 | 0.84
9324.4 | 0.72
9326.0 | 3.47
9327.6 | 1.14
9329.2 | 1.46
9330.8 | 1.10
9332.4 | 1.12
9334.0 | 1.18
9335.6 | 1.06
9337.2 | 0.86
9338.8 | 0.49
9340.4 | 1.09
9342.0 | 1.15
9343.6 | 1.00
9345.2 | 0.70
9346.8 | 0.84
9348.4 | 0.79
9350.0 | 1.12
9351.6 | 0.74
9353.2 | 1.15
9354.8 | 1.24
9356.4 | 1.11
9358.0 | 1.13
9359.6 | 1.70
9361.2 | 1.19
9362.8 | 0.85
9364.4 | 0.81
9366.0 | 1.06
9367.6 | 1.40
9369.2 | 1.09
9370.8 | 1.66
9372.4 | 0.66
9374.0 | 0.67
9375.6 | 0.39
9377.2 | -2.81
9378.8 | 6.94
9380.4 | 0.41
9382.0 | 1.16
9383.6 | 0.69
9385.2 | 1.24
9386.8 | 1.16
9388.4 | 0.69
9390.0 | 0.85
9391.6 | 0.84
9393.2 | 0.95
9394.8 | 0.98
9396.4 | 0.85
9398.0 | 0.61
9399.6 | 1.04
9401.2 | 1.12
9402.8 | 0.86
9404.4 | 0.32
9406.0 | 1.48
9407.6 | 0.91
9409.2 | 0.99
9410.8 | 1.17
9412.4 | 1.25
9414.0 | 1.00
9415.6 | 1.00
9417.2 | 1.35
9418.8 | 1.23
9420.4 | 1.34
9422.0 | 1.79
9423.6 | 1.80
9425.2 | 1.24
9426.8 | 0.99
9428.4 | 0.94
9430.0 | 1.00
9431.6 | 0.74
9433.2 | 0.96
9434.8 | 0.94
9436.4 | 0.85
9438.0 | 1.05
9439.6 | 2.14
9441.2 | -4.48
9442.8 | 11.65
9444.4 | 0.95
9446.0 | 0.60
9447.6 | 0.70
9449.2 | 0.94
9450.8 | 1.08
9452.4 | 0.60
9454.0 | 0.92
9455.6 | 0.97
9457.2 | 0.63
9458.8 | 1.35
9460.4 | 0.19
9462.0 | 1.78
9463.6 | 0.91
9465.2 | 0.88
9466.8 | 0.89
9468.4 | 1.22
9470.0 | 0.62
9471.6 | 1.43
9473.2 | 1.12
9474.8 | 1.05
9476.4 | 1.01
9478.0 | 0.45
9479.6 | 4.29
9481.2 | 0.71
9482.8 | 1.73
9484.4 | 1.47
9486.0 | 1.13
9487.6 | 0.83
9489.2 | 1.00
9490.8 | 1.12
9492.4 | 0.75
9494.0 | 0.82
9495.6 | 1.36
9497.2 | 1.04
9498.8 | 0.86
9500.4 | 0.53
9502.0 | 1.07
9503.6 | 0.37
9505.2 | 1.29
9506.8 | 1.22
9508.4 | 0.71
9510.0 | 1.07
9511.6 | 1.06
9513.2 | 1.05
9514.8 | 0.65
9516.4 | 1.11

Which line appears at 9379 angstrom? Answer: H-alpha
